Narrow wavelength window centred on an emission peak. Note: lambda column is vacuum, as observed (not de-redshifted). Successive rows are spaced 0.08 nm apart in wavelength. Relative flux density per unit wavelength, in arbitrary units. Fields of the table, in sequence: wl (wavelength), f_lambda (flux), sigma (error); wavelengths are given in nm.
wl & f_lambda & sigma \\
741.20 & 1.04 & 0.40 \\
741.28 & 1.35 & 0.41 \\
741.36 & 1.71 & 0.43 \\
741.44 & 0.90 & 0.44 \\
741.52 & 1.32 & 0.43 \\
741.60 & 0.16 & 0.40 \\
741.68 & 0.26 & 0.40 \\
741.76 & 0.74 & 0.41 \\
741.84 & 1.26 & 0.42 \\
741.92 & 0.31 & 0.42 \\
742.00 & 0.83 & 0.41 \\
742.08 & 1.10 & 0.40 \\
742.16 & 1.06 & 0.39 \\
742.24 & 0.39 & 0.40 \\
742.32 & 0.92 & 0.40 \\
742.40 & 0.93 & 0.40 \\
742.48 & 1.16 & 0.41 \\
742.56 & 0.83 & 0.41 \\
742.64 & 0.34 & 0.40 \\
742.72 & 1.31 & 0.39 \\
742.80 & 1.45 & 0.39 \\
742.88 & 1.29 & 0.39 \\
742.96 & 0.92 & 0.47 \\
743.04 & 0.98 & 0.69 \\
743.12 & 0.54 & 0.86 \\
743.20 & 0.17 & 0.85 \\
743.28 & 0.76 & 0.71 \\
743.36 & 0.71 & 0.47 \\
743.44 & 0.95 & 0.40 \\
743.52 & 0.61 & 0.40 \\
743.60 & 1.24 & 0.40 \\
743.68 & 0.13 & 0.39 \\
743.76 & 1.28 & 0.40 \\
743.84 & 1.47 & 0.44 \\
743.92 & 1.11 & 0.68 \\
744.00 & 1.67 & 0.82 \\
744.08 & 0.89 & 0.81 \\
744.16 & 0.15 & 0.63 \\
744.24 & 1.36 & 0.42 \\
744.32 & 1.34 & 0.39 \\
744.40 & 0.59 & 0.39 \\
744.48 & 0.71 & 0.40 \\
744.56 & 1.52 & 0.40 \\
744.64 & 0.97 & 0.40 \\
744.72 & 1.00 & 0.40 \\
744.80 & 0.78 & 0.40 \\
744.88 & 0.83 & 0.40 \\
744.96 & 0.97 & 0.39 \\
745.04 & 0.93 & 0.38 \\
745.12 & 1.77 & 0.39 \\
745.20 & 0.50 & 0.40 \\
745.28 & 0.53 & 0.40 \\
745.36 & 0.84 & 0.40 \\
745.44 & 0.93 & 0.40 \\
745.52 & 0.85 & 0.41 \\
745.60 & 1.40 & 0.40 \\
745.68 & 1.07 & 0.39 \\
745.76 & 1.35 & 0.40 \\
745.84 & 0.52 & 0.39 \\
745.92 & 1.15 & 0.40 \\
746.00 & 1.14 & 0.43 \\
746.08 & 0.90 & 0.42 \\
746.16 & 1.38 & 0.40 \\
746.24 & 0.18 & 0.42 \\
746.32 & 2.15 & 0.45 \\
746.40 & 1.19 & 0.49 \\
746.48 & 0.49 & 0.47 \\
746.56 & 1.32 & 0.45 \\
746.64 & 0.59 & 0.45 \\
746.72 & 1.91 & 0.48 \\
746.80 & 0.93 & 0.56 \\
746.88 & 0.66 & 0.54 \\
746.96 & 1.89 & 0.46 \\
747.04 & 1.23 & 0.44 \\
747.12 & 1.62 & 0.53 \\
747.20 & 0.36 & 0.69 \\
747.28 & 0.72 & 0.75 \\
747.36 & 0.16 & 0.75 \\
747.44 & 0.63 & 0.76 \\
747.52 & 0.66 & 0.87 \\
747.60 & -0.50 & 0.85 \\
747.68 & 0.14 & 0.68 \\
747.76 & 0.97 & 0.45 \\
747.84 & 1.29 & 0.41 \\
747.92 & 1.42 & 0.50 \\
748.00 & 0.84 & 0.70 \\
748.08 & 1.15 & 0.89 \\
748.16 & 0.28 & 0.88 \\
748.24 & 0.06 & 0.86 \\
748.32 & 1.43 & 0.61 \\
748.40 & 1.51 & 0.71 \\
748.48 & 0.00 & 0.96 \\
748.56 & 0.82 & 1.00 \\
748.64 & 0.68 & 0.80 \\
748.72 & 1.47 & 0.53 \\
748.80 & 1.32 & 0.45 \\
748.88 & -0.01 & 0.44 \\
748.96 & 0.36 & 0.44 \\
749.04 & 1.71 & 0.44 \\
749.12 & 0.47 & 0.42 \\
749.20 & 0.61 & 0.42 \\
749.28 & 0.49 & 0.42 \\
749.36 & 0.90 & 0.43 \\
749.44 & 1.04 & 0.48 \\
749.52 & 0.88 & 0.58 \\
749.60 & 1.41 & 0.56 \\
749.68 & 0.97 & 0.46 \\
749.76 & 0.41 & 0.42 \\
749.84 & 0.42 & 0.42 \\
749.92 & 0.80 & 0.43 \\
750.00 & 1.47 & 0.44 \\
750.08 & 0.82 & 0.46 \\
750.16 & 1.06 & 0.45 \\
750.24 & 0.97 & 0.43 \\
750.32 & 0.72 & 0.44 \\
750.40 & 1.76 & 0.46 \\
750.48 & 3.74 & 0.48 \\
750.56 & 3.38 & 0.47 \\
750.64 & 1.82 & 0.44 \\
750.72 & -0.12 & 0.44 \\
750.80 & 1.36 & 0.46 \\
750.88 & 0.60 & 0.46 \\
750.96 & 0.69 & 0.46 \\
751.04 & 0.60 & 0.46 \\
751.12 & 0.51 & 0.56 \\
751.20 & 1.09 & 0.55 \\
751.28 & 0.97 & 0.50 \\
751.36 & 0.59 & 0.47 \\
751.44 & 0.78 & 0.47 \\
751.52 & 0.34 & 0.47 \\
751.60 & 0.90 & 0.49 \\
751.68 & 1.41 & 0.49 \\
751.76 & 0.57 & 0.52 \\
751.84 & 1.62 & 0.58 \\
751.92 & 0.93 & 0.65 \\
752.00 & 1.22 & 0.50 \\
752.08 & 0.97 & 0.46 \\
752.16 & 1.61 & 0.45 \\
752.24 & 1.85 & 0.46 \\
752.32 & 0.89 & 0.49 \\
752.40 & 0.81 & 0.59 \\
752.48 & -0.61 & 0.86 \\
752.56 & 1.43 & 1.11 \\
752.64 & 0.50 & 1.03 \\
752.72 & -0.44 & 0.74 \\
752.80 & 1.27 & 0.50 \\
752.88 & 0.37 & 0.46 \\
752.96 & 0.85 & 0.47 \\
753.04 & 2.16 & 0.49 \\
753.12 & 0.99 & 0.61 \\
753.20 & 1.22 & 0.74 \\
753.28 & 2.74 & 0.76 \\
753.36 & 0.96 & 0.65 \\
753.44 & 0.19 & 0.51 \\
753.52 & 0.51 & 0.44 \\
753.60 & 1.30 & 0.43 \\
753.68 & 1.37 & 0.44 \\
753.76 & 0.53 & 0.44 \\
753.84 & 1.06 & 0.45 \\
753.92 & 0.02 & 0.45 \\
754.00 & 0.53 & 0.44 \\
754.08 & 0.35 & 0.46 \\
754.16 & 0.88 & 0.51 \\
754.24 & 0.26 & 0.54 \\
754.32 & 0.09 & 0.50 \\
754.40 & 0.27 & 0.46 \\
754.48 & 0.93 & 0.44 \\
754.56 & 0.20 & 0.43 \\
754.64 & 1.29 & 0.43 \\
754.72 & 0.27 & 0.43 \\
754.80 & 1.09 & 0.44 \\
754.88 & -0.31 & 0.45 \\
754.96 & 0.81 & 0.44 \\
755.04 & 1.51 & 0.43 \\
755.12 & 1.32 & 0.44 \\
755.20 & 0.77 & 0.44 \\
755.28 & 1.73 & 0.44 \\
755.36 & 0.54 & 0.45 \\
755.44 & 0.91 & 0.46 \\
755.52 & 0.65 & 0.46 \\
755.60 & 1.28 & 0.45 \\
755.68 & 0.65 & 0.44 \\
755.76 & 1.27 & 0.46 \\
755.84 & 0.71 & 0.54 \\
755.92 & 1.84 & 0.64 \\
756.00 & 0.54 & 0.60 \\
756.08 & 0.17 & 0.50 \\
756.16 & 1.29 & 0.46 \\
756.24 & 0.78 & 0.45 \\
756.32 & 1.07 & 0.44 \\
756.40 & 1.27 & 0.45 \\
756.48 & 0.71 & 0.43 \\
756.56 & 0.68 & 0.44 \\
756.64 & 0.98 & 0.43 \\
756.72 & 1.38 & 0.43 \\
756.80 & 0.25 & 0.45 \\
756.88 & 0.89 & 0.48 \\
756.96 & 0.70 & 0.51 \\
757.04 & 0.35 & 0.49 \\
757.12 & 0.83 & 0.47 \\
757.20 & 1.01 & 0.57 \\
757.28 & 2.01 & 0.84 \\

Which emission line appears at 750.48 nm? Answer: [S II] 6716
